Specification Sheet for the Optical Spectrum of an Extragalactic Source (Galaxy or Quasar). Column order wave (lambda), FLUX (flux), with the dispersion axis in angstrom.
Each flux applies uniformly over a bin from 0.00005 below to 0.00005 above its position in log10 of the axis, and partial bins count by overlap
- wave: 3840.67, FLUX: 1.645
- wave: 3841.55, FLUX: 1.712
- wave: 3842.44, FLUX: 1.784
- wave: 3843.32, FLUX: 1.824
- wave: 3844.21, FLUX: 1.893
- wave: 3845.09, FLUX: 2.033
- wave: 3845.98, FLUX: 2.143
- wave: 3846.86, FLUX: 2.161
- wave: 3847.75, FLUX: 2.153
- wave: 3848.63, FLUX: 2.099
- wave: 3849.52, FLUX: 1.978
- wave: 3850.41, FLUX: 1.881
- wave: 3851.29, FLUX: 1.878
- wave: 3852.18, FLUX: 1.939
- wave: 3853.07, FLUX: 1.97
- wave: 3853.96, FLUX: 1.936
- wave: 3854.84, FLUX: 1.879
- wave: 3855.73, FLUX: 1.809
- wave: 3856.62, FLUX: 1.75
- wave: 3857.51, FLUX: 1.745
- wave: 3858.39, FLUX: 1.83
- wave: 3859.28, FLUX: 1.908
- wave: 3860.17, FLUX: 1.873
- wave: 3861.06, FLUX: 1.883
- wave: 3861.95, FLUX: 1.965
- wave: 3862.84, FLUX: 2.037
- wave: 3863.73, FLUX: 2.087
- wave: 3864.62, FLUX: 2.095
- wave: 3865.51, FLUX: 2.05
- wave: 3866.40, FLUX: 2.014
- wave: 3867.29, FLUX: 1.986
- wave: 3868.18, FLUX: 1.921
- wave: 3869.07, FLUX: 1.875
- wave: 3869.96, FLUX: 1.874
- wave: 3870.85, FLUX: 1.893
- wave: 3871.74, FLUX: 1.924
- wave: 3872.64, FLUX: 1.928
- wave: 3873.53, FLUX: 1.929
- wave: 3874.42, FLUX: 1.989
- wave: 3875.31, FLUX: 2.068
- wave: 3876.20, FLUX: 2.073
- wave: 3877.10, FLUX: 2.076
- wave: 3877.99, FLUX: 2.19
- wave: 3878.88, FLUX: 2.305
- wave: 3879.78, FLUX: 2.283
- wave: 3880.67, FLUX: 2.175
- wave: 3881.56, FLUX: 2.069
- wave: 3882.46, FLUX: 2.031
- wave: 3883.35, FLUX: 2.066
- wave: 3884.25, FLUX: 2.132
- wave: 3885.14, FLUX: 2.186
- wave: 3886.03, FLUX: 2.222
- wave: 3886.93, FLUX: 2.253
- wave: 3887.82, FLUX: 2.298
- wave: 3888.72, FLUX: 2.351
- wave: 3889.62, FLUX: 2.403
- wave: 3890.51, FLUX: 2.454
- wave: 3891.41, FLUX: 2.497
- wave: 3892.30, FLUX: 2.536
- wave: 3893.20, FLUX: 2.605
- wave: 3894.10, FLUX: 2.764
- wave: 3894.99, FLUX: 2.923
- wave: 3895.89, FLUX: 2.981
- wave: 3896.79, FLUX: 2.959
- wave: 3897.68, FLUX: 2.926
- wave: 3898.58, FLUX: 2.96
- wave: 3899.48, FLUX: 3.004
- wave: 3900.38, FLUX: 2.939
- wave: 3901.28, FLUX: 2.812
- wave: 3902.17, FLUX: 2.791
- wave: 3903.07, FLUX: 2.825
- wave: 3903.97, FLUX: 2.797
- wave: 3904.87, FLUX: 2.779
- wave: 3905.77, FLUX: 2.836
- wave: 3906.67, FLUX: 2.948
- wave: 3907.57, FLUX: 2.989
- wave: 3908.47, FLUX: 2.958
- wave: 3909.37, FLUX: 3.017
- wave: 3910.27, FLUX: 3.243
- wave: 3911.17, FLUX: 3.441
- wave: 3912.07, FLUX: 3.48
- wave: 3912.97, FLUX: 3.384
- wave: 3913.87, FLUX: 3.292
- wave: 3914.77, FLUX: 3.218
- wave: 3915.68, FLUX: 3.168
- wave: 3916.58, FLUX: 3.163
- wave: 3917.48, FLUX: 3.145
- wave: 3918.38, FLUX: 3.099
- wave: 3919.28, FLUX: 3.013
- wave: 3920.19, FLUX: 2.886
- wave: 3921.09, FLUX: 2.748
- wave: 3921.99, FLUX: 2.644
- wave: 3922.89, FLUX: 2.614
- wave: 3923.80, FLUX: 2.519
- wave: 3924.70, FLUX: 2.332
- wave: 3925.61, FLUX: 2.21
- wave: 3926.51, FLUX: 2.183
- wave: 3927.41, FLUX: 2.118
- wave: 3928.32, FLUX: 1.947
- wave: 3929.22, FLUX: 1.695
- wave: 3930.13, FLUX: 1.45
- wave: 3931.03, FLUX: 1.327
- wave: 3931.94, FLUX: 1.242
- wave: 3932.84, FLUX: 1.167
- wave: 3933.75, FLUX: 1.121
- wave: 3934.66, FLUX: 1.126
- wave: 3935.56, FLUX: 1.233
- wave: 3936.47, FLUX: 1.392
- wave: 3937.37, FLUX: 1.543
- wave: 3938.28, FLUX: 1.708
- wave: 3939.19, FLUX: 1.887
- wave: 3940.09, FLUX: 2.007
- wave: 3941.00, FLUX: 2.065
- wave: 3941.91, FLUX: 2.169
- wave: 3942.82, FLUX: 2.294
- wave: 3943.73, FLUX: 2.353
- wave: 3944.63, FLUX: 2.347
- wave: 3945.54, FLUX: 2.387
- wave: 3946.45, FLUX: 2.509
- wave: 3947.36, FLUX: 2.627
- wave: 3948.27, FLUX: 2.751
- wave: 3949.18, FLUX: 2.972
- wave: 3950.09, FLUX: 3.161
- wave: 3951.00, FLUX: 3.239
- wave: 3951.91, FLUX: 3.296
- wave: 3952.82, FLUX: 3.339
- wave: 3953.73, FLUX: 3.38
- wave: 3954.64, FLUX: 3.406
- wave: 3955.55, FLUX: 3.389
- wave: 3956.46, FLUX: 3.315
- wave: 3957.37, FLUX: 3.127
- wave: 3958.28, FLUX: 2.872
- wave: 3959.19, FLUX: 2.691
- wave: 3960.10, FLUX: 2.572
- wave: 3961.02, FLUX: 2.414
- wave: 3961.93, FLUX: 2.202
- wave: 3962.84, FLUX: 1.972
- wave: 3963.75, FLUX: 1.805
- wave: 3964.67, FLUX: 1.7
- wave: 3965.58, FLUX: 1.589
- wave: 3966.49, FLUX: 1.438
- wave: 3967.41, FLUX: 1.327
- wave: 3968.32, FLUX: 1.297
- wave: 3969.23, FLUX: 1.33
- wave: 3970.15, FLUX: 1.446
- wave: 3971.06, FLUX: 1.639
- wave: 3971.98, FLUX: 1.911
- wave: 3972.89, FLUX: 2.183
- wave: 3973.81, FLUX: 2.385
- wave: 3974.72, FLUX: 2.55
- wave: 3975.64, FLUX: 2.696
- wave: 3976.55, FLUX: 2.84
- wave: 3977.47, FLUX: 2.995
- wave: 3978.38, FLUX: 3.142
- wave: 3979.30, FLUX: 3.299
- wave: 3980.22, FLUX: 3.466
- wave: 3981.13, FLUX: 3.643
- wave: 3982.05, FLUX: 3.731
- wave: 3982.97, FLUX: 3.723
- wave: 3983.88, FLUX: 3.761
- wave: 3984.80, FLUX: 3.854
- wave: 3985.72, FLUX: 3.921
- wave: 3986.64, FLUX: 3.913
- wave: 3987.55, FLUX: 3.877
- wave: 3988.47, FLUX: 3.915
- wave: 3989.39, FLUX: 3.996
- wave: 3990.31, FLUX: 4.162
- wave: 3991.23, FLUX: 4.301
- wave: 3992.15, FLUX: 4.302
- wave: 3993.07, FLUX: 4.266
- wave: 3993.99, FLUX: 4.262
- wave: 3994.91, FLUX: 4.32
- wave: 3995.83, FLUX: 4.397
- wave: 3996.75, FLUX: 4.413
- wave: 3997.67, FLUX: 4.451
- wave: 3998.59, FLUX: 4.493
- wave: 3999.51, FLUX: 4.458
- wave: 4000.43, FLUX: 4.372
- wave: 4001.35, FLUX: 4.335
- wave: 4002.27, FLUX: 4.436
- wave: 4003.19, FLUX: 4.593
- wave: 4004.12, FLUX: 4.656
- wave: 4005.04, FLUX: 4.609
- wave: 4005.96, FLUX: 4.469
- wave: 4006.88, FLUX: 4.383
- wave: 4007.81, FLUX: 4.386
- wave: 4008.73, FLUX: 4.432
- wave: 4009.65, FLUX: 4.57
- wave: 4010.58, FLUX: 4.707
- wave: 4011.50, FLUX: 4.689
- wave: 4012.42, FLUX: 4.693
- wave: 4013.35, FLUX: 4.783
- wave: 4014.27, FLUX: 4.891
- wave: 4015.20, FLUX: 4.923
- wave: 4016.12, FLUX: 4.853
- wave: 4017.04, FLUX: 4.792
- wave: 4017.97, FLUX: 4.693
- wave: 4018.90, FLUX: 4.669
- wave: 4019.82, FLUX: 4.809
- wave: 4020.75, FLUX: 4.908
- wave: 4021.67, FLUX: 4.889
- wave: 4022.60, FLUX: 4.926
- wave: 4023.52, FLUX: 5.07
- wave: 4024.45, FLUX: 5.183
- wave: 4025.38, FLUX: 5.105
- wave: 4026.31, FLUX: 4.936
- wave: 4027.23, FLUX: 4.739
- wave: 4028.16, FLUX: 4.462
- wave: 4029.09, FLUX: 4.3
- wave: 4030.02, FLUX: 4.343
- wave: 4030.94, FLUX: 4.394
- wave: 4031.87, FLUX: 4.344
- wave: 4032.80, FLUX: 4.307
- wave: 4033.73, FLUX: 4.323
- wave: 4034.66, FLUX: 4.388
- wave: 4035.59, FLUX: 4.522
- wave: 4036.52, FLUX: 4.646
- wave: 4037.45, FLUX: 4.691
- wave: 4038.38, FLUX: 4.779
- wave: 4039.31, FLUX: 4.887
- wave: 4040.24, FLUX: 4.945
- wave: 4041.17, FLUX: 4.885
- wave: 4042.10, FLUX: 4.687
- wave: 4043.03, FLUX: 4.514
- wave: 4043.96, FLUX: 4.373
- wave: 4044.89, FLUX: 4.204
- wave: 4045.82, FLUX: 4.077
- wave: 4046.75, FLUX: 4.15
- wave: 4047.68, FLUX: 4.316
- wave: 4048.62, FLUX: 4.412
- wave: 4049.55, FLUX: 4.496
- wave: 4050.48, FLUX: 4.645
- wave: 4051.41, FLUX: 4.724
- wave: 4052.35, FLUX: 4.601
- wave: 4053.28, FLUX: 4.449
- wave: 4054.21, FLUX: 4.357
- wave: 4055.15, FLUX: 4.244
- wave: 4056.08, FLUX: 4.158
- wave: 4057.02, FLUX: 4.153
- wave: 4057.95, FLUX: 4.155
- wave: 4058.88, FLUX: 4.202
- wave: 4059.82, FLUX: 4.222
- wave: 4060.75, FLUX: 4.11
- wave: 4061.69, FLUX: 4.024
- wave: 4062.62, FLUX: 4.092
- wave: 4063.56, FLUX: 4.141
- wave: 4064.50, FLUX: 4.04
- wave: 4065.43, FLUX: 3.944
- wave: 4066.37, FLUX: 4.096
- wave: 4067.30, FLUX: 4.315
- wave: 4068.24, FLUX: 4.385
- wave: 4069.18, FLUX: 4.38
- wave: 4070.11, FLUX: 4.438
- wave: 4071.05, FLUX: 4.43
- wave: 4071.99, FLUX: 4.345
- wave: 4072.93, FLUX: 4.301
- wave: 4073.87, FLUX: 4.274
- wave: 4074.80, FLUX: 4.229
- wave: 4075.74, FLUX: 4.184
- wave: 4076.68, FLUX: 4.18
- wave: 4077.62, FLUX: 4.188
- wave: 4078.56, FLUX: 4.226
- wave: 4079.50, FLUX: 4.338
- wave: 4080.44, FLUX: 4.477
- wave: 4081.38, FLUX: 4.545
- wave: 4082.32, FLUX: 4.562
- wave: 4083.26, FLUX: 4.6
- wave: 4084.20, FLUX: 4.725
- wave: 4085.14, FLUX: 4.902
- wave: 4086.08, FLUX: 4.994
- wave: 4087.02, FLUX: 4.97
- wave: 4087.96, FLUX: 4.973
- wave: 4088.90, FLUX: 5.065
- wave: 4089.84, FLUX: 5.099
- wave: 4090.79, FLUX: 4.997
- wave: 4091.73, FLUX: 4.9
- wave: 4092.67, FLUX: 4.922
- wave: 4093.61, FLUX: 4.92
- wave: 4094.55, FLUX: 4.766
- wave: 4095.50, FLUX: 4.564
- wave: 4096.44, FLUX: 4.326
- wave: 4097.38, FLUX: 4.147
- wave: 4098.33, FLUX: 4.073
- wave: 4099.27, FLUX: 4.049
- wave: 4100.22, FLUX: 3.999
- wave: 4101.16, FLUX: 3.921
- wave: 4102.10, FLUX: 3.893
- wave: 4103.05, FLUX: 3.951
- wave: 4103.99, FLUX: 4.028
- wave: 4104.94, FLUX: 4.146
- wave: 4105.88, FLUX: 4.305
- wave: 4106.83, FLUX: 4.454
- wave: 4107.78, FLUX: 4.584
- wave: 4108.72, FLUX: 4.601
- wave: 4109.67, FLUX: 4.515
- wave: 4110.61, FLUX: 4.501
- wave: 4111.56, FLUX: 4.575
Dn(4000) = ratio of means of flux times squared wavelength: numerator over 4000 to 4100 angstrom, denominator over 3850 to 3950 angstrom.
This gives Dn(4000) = 2.10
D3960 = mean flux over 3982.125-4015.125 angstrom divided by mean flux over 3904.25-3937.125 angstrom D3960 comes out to 1.8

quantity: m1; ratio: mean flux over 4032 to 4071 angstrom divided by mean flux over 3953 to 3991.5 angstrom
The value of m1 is 1.54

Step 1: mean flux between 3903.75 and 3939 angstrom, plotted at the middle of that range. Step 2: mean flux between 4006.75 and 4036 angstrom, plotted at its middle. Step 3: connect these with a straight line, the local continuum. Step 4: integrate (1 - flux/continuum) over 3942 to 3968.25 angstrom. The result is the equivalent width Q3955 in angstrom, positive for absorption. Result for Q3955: 5.0 angstrom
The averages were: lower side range 2.43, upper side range 4.67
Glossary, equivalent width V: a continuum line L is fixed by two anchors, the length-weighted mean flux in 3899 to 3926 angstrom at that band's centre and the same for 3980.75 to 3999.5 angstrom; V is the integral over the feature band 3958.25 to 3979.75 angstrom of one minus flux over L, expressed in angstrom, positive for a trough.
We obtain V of 9.2 angstrom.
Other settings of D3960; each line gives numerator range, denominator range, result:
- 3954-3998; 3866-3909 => 1.26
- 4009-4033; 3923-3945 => 2.60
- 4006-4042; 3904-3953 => 1.89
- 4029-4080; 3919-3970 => 1.95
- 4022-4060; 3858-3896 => 2.10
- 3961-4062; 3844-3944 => 1.75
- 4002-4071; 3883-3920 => 1.60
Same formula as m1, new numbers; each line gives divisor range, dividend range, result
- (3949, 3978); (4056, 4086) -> 1.76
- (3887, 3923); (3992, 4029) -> 1.60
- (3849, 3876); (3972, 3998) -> 1.88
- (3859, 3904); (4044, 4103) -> 1.91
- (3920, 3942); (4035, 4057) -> 2.40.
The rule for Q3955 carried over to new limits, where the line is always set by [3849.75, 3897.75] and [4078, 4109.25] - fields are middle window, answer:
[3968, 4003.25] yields -1.48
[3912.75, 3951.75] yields 6.23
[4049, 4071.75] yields -0.72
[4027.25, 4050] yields -3.27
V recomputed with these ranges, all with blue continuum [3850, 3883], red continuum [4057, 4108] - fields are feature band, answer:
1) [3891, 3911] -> -4.3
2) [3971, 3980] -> 1.6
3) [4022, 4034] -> -2.8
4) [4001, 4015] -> -4.0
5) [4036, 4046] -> -1.8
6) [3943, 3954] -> 0.2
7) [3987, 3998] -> -2.7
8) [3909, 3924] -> -3.2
